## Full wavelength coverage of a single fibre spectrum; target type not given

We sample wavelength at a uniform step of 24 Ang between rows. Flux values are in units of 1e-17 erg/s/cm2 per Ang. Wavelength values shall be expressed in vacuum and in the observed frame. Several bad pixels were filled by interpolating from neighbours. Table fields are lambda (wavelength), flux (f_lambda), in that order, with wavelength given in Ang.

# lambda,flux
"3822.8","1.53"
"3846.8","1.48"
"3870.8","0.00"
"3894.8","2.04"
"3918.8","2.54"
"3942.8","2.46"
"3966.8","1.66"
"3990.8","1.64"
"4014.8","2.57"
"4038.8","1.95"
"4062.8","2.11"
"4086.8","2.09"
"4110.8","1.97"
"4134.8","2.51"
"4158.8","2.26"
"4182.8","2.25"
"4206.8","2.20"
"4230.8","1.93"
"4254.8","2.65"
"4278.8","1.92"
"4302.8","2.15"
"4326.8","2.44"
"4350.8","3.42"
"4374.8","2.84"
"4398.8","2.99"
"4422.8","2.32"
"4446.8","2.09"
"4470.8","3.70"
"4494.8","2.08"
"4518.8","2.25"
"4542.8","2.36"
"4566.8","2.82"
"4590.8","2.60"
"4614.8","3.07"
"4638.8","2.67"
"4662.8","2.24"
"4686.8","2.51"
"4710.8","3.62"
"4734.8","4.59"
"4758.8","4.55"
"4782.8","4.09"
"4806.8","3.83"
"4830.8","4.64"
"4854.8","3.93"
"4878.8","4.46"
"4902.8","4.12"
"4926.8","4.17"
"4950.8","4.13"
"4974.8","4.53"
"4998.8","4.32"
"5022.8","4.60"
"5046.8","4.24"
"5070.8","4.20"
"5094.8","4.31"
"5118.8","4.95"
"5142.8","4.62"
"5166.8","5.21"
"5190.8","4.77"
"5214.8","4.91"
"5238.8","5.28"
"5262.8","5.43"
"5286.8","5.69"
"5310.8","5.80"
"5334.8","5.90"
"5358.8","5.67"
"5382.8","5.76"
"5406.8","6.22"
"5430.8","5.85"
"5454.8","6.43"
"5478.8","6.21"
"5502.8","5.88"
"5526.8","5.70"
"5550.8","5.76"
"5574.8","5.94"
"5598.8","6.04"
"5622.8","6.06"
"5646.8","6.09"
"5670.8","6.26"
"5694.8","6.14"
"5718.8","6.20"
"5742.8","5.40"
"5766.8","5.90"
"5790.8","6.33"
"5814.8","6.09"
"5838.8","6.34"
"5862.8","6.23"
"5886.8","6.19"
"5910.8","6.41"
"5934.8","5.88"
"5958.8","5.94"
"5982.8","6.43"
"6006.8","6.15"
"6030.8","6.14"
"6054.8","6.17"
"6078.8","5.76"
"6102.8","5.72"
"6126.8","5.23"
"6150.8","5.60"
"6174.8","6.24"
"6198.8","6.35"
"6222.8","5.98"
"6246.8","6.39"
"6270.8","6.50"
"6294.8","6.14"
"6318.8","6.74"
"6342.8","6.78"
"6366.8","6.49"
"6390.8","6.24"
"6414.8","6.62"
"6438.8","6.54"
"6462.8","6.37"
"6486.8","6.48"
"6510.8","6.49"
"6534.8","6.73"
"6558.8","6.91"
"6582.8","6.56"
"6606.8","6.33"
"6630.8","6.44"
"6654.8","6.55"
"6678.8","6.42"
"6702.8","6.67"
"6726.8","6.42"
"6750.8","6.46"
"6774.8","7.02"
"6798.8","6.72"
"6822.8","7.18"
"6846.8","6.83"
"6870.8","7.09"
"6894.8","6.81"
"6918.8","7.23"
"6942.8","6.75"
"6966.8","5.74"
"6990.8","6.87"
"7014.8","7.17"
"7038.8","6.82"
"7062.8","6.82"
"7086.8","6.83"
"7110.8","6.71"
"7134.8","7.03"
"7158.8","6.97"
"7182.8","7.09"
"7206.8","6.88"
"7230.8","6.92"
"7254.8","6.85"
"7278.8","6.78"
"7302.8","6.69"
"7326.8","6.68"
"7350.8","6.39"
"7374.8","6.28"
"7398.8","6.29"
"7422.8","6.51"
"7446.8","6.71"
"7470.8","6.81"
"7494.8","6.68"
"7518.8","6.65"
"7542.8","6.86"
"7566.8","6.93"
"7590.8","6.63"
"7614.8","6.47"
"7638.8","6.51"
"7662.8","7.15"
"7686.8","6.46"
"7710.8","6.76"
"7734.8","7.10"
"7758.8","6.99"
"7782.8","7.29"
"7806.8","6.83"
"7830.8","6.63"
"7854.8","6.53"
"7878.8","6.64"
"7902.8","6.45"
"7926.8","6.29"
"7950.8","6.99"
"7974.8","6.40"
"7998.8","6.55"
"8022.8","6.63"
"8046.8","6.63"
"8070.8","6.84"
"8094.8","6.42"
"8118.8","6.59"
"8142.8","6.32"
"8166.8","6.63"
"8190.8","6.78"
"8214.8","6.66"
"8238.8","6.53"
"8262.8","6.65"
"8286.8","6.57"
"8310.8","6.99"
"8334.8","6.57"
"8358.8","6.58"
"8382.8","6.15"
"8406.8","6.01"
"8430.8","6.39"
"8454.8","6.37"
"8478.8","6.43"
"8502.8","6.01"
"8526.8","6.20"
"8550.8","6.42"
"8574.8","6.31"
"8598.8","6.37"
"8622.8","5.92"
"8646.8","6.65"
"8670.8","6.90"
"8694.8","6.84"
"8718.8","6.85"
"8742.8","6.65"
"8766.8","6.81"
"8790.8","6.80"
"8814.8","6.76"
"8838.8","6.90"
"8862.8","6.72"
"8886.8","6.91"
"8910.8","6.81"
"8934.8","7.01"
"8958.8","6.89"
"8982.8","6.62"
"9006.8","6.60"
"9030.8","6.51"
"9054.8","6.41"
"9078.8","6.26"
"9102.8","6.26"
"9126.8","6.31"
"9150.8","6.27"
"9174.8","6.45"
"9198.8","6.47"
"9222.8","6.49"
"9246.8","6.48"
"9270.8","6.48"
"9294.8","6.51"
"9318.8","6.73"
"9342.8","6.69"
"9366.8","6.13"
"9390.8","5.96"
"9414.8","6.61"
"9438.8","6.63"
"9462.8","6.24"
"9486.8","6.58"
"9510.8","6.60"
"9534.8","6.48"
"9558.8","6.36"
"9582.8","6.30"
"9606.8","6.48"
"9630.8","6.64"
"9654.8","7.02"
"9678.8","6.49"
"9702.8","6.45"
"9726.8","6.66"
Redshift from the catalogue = 0.18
